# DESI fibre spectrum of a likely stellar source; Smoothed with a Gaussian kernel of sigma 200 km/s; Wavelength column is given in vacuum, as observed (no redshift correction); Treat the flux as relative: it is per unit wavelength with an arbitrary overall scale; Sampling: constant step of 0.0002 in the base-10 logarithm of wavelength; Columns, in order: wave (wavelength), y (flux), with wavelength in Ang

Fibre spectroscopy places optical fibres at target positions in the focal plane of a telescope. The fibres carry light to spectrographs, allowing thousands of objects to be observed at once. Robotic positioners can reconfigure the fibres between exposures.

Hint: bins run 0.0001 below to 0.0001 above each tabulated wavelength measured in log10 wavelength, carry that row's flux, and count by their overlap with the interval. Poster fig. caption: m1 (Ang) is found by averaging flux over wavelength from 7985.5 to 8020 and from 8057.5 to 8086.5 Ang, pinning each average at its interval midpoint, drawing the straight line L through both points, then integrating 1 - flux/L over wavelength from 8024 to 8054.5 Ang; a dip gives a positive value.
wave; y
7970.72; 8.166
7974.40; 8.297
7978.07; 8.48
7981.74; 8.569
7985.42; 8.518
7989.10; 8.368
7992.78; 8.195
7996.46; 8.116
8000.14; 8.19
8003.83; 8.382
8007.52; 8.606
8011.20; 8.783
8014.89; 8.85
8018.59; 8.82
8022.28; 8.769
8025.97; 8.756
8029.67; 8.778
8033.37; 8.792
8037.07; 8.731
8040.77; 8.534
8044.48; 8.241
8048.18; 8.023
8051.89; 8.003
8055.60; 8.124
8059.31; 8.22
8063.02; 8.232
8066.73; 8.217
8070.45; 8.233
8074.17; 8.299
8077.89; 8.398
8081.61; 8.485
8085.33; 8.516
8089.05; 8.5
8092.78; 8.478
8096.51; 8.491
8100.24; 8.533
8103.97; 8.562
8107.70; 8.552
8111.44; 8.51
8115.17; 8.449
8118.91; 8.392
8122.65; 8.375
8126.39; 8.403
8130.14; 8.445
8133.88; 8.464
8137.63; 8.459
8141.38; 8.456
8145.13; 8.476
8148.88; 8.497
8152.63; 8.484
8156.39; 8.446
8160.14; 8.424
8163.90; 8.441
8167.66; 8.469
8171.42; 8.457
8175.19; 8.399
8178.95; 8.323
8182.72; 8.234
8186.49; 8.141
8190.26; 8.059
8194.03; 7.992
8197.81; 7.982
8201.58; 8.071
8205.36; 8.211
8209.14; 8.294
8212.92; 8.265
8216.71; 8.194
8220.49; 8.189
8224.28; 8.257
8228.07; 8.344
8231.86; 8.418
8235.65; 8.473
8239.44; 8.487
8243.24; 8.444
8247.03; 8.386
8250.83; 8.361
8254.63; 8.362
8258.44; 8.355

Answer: -0.3 Ang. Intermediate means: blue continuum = 8.48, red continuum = 8.32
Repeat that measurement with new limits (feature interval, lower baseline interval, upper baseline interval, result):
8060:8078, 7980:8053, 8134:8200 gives 0.4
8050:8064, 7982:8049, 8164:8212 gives 0.5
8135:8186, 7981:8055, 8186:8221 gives -1.2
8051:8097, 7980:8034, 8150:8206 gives 0.7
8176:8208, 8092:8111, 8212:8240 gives 0.9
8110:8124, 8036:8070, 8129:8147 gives 0.0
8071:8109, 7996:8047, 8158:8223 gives -0.1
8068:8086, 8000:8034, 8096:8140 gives 0.4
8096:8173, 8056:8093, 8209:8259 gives -1.1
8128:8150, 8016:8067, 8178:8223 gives -0.5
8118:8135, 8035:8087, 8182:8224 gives -0.4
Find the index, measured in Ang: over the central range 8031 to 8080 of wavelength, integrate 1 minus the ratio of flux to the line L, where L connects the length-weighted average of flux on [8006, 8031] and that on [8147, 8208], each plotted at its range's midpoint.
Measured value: 1.9 Ang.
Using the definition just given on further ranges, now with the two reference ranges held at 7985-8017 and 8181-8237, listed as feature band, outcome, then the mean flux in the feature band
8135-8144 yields -0.19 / 8.46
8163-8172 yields -0.22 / 8.46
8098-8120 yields -0.48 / 8.5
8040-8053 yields 0.32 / 8.18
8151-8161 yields -0.23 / 8.46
